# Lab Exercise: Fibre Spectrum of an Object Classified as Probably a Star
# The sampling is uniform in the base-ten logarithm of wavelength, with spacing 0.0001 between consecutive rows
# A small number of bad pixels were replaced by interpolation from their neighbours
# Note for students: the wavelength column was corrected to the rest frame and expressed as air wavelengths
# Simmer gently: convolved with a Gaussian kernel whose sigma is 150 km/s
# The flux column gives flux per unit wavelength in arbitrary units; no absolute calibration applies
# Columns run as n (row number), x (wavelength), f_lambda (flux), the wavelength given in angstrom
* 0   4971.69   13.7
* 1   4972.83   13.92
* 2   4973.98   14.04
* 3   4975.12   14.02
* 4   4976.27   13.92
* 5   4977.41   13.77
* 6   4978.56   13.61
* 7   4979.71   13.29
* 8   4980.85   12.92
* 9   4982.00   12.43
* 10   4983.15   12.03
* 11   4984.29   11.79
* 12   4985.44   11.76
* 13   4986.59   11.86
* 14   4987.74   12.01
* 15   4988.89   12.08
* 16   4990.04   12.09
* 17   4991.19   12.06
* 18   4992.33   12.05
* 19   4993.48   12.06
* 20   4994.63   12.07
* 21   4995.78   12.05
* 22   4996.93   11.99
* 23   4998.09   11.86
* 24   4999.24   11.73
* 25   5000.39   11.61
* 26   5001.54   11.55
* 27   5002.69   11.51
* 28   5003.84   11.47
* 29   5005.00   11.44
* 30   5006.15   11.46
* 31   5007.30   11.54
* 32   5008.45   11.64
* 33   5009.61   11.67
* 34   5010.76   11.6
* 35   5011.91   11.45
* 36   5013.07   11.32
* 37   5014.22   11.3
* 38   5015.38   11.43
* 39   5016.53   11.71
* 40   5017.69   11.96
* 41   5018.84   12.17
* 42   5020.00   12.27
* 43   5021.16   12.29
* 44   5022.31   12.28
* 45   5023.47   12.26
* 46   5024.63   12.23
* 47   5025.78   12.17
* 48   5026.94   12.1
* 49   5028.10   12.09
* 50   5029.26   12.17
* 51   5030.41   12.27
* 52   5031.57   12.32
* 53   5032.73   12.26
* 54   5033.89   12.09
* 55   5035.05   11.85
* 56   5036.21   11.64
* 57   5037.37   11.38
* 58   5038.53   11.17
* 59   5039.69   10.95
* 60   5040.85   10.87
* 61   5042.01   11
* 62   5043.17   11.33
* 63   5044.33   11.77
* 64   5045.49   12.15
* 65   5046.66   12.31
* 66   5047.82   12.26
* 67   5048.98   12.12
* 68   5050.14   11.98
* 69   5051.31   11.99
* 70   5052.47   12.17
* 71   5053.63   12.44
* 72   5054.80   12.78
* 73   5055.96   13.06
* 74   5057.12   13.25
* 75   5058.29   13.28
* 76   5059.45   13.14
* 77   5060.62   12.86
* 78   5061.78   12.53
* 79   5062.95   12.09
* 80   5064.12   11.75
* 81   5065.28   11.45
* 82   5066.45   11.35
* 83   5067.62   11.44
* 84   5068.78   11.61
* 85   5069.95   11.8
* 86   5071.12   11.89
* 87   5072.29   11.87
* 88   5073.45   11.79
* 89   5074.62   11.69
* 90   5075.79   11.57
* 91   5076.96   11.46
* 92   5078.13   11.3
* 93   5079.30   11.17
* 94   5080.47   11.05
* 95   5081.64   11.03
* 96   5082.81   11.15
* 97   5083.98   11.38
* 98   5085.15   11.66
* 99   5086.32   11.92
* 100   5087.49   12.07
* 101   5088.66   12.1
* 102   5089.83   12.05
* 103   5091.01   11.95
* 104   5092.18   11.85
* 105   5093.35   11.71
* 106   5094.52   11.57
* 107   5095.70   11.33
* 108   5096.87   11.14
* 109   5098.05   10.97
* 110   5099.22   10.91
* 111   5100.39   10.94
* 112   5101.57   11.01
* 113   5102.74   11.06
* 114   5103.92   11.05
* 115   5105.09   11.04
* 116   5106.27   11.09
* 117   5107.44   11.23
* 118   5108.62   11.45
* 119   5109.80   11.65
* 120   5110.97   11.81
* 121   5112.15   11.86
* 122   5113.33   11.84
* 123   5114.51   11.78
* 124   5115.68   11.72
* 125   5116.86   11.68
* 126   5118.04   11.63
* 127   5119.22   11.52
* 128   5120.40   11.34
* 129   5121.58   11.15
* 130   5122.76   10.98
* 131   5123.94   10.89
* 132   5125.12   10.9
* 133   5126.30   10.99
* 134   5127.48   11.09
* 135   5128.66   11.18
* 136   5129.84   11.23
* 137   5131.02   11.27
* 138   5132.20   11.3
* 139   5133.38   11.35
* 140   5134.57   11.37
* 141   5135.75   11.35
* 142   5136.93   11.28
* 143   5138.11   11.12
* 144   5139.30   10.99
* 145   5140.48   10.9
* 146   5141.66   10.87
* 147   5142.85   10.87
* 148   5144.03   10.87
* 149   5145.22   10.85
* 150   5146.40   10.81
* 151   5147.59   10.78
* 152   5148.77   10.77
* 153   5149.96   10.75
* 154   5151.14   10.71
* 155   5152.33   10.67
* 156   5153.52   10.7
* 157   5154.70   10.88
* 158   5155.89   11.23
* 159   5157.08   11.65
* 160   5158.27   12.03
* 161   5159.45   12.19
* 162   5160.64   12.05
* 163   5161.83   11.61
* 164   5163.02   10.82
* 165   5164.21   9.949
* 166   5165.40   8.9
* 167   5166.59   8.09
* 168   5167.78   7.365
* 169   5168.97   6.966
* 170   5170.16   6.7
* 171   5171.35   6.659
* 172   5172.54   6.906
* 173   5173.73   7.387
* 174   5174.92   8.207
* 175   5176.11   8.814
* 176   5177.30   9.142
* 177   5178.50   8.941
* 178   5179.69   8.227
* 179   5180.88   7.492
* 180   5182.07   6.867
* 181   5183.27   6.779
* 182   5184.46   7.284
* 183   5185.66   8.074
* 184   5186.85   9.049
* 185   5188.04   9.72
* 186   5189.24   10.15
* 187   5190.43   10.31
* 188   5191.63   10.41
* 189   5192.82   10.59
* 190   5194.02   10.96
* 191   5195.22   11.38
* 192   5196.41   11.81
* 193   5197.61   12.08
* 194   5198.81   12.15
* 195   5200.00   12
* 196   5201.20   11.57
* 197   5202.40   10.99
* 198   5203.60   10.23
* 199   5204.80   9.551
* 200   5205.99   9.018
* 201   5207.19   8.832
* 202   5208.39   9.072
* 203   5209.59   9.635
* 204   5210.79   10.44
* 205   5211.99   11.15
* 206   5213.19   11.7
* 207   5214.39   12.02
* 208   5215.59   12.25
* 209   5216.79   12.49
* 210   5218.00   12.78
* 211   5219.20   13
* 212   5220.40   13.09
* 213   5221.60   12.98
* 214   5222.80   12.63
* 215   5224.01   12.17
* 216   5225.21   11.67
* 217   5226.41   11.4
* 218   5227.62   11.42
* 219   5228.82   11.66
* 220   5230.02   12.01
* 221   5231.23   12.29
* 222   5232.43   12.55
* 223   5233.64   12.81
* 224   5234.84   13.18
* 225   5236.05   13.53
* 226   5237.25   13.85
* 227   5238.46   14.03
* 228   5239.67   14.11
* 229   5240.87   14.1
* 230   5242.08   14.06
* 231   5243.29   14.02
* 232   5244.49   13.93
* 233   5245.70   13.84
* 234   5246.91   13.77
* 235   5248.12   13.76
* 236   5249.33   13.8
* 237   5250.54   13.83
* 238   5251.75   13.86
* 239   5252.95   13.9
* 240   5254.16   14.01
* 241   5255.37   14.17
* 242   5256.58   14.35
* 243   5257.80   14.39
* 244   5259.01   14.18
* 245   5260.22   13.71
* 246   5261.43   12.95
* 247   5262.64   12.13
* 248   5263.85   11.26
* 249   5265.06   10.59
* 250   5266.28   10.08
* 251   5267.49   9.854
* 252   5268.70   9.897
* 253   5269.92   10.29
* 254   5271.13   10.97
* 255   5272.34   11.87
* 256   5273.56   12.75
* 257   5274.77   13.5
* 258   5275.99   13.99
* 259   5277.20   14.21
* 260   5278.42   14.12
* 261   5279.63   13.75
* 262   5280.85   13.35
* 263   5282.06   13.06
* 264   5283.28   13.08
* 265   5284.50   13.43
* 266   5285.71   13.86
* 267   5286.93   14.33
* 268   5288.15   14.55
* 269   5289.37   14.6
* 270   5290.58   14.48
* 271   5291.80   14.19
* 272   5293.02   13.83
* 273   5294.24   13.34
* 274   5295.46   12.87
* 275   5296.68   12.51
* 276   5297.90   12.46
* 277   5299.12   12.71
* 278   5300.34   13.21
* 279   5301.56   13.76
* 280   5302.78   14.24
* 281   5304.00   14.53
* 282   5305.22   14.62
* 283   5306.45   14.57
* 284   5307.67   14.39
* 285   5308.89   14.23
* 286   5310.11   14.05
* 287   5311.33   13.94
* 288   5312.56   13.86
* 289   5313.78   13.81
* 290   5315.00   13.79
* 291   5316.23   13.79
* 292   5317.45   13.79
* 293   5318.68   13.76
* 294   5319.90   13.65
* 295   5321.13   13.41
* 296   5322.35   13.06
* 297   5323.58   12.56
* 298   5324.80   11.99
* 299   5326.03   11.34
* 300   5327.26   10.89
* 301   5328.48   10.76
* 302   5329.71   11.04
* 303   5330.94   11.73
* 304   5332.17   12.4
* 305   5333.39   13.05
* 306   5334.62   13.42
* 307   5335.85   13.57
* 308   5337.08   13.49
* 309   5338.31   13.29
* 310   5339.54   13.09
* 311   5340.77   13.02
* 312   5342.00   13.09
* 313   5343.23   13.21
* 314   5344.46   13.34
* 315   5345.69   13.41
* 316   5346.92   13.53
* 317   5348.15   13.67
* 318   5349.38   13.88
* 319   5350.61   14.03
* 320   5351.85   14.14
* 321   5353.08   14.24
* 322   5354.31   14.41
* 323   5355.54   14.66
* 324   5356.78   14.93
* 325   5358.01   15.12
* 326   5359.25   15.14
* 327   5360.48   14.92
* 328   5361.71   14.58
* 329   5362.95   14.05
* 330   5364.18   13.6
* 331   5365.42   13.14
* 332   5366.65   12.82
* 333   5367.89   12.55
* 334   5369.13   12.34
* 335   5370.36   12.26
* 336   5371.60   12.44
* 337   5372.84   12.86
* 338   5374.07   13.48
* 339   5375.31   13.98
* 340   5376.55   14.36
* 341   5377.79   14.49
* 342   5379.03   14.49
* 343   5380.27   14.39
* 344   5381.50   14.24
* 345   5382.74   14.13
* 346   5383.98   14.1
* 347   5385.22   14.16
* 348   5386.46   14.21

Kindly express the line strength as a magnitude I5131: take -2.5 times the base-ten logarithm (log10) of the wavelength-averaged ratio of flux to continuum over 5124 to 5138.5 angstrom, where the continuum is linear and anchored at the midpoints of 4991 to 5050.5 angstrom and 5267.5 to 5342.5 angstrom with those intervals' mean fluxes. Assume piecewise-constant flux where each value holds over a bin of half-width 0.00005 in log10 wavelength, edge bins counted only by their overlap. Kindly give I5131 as 0.11 mag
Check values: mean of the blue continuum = 11.8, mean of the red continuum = 13.2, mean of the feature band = 11.2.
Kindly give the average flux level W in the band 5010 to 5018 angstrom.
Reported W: 11.5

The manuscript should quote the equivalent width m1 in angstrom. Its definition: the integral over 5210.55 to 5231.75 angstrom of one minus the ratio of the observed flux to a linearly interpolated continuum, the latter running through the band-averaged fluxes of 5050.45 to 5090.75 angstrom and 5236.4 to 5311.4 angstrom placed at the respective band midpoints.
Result 1.5 angstrom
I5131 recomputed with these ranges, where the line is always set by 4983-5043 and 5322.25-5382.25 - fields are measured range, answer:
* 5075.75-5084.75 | 0.080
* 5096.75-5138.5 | 0.092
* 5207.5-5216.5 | 0.169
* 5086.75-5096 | 0.029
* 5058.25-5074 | 0.002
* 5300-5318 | -0.071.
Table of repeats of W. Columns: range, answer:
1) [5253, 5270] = 12.4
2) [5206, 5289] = 12.7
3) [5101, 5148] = 11.2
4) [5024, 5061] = 12.1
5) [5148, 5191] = 9.28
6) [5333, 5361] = 13.9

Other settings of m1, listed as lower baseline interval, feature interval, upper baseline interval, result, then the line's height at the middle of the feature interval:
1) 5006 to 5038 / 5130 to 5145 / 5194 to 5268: 1.27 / 12.1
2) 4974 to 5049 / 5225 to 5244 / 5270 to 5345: 0.03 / 13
